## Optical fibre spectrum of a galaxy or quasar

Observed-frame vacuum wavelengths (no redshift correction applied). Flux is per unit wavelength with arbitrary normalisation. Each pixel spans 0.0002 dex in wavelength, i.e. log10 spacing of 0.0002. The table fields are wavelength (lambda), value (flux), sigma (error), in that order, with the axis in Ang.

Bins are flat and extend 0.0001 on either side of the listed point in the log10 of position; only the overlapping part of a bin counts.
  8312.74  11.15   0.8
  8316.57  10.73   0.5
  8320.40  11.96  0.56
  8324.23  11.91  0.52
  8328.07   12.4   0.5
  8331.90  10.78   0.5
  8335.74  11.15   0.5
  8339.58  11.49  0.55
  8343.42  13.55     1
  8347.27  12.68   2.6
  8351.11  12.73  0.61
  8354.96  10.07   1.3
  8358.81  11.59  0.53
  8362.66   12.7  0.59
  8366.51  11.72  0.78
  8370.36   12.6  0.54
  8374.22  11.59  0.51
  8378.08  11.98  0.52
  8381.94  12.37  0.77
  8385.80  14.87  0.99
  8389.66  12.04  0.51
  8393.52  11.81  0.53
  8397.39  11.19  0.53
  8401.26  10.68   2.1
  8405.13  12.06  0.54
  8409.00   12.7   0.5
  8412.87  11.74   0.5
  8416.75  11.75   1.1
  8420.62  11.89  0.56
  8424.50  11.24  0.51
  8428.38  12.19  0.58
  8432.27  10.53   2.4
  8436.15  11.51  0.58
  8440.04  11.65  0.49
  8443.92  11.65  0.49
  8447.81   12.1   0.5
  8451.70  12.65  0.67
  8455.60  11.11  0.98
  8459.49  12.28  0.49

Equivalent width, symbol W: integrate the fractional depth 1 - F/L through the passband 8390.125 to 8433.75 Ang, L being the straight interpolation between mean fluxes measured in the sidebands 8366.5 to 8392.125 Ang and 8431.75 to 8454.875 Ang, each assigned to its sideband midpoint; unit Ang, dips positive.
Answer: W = 1.7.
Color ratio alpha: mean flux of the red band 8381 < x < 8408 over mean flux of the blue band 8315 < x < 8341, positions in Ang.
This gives 1.06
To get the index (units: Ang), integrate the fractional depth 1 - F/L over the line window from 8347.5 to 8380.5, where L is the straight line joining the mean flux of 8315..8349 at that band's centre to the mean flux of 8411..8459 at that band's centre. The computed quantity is -0.3 Ang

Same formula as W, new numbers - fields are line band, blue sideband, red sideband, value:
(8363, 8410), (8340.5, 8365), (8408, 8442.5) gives -0.80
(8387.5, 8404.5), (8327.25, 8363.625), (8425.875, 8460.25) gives 0.39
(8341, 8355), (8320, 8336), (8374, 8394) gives -0.63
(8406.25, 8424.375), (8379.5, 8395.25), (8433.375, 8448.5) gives 0.35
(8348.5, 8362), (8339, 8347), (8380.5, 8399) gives 1.08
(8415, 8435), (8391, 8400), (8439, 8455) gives 0.40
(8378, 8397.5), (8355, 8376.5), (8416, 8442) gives -1.29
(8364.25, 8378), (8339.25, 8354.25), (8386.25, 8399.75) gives 0.29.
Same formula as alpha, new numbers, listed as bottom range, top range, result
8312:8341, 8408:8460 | 1.03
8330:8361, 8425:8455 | 0.99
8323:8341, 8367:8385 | 1.06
